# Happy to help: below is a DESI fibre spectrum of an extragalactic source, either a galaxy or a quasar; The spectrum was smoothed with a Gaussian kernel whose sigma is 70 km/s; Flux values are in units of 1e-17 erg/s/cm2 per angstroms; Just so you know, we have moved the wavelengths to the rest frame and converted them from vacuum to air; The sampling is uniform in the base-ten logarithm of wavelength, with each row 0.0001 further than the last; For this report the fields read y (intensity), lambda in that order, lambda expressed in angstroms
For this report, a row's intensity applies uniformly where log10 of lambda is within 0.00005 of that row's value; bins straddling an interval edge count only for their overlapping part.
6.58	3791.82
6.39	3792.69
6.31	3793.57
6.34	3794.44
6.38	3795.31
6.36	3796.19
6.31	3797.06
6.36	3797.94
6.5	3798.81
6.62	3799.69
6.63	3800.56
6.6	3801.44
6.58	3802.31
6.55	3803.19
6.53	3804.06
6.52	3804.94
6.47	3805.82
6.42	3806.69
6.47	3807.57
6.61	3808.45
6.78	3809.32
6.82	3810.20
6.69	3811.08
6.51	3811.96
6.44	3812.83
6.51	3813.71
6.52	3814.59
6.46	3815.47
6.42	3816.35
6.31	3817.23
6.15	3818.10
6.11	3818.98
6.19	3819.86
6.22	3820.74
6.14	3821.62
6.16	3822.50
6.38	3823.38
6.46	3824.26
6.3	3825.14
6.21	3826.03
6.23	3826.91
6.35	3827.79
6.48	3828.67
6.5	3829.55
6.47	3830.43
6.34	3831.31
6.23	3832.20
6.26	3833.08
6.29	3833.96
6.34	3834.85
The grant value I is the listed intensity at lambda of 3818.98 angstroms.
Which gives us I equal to 6.11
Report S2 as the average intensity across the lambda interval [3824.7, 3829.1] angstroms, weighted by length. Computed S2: 6.31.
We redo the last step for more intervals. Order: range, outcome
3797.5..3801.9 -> 6.55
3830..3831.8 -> 6.38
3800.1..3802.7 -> 6.62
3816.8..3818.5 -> 6.26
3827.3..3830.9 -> 6.46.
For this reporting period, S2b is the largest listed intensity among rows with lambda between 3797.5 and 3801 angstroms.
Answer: 6.63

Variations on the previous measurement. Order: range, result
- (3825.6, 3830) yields 6.5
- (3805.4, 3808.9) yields 6.61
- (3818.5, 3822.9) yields 6.22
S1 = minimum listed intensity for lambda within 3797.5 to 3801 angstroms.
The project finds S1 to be 6.36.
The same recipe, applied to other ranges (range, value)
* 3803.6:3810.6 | 6.42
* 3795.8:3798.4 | 6.31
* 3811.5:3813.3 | 6.44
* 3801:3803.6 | 6.55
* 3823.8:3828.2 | 6.21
